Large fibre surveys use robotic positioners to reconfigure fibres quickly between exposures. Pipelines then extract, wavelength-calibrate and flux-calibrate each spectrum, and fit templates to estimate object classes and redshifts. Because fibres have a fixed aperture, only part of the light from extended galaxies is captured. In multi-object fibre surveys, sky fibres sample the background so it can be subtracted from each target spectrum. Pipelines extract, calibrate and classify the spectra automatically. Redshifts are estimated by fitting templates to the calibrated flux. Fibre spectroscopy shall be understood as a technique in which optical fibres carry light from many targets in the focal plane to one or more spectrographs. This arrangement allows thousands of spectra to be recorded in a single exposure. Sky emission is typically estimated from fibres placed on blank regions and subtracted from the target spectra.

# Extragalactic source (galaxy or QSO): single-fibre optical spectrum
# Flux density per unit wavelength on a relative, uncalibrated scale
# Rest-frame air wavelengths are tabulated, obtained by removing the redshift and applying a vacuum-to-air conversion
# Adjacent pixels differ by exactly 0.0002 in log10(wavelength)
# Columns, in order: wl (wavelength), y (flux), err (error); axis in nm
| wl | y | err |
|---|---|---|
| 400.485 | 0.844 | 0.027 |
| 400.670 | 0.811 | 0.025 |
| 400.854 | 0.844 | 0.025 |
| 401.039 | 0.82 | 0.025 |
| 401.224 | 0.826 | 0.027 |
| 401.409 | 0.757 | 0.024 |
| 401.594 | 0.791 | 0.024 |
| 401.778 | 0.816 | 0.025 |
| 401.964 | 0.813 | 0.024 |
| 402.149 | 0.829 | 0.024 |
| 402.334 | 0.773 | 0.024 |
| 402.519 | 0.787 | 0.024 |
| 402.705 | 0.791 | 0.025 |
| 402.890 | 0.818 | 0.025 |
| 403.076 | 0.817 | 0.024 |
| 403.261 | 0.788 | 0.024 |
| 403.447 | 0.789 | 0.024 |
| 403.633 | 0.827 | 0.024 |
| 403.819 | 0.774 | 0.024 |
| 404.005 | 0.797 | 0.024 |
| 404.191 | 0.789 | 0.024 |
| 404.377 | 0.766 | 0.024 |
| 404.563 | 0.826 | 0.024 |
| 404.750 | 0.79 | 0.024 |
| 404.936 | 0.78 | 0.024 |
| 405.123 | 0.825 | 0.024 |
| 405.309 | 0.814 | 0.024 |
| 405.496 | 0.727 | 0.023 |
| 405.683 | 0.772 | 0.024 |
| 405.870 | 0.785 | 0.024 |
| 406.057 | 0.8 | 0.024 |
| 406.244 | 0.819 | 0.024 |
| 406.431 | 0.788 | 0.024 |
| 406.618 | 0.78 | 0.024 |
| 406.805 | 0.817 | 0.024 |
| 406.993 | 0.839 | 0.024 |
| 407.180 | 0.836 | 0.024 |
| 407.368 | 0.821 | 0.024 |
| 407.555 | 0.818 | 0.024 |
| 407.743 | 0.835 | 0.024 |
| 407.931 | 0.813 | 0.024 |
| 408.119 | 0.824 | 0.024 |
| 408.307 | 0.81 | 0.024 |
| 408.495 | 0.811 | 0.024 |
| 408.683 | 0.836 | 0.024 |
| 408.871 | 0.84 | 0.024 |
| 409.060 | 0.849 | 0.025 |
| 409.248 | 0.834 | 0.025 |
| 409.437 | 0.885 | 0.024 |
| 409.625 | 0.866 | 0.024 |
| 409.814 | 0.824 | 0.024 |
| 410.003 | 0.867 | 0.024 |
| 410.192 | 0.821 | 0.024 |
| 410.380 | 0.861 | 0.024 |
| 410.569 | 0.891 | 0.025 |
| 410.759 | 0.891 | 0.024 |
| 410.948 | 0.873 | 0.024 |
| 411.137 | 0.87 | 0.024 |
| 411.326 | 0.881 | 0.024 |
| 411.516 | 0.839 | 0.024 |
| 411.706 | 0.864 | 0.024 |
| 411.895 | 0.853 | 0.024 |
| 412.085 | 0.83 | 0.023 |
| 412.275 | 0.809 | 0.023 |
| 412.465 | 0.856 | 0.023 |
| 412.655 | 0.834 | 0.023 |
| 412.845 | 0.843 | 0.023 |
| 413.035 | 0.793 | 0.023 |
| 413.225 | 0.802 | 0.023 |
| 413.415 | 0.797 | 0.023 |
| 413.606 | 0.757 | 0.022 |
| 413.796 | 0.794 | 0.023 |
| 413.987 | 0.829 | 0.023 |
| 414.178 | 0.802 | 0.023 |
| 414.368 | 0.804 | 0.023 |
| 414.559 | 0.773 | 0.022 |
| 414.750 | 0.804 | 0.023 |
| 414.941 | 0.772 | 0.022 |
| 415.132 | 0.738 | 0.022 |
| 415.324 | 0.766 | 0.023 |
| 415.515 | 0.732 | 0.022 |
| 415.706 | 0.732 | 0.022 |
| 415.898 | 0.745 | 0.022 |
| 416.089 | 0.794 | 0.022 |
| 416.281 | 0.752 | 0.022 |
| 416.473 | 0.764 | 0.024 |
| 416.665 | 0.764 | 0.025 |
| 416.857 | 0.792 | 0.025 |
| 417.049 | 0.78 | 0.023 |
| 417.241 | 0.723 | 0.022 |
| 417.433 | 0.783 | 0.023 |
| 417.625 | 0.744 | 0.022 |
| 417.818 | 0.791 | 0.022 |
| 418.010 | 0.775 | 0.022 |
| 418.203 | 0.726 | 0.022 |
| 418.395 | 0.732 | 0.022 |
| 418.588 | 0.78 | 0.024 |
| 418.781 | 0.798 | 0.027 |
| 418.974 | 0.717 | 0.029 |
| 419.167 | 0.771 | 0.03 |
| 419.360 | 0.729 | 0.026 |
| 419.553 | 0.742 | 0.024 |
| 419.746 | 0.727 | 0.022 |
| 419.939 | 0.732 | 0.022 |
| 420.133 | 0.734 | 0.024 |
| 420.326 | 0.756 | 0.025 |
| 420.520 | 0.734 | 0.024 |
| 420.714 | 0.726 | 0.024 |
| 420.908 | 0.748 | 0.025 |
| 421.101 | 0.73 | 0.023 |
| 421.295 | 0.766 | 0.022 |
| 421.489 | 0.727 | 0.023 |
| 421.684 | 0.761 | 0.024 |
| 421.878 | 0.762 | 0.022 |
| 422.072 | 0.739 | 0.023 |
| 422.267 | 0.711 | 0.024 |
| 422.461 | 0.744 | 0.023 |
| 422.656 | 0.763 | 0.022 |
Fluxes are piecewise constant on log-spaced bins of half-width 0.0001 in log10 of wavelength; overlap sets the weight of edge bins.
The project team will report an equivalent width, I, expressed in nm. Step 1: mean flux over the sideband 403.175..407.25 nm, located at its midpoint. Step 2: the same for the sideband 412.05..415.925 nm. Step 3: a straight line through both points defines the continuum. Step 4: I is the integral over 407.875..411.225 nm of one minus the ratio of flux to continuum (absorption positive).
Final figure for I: -0.23 nm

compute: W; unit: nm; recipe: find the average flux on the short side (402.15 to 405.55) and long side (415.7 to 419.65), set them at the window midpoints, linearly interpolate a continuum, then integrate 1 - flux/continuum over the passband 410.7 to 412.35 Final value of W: -0.17 nm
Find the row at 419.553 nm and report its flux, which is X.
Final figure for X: 0.742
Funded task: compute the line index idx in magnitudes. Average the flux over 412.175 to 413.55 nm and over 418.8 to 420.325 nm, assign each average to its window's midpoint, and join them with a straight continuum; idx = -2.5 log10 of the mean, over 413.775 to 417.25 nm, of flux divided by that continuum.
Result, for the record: 0.021 mag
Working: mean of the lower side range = 0.817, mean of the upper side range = 0.741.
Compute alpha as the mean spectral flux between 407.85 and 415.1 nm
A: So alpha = 0.831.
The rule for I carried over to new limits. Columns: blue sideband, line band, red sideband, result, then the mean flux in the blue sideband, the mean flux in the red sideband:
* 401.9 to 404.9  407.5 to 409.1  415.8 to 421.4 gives -0.09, 0.798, 0.754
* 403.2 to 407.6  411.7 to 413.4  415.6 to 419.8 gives -0.12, 0.799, 0.758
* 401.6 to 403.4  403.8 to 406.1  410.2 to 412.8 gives 0.08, 0.803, 0.856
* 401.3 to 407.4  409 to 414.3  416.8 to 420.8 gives -0.44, 0.798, 0.752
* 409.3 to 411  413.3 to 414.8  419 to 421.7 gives 0.04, 0.863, 0.74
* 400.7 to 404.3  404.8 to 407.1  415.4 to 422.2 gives -0.01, 0.802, 0.751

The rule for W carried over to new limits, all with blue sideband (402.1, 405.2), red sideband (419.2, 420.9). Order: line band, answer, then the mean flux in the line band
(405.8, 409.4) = -0.171 nm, 0.82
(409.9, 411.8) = -0.233 nm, 0.865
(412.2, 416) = -0.150 nm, 0.789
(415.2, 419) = -0.063 nm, 0.76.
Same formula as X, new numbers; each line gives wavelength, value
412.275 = 0.809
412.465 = 0.856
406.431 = 0.788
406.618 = 0.78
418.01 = 0.775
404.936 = 0.78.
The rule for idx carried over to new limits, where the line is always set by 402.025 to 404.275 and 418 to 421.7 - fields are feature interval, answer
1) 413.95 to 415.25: -0.04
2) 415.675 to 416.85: -0.01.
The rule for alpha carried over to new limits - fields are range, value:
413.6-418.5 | 0.768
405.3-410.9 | 0.826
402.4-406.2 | 0.793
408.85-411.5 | 0.861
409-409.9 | 0.852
